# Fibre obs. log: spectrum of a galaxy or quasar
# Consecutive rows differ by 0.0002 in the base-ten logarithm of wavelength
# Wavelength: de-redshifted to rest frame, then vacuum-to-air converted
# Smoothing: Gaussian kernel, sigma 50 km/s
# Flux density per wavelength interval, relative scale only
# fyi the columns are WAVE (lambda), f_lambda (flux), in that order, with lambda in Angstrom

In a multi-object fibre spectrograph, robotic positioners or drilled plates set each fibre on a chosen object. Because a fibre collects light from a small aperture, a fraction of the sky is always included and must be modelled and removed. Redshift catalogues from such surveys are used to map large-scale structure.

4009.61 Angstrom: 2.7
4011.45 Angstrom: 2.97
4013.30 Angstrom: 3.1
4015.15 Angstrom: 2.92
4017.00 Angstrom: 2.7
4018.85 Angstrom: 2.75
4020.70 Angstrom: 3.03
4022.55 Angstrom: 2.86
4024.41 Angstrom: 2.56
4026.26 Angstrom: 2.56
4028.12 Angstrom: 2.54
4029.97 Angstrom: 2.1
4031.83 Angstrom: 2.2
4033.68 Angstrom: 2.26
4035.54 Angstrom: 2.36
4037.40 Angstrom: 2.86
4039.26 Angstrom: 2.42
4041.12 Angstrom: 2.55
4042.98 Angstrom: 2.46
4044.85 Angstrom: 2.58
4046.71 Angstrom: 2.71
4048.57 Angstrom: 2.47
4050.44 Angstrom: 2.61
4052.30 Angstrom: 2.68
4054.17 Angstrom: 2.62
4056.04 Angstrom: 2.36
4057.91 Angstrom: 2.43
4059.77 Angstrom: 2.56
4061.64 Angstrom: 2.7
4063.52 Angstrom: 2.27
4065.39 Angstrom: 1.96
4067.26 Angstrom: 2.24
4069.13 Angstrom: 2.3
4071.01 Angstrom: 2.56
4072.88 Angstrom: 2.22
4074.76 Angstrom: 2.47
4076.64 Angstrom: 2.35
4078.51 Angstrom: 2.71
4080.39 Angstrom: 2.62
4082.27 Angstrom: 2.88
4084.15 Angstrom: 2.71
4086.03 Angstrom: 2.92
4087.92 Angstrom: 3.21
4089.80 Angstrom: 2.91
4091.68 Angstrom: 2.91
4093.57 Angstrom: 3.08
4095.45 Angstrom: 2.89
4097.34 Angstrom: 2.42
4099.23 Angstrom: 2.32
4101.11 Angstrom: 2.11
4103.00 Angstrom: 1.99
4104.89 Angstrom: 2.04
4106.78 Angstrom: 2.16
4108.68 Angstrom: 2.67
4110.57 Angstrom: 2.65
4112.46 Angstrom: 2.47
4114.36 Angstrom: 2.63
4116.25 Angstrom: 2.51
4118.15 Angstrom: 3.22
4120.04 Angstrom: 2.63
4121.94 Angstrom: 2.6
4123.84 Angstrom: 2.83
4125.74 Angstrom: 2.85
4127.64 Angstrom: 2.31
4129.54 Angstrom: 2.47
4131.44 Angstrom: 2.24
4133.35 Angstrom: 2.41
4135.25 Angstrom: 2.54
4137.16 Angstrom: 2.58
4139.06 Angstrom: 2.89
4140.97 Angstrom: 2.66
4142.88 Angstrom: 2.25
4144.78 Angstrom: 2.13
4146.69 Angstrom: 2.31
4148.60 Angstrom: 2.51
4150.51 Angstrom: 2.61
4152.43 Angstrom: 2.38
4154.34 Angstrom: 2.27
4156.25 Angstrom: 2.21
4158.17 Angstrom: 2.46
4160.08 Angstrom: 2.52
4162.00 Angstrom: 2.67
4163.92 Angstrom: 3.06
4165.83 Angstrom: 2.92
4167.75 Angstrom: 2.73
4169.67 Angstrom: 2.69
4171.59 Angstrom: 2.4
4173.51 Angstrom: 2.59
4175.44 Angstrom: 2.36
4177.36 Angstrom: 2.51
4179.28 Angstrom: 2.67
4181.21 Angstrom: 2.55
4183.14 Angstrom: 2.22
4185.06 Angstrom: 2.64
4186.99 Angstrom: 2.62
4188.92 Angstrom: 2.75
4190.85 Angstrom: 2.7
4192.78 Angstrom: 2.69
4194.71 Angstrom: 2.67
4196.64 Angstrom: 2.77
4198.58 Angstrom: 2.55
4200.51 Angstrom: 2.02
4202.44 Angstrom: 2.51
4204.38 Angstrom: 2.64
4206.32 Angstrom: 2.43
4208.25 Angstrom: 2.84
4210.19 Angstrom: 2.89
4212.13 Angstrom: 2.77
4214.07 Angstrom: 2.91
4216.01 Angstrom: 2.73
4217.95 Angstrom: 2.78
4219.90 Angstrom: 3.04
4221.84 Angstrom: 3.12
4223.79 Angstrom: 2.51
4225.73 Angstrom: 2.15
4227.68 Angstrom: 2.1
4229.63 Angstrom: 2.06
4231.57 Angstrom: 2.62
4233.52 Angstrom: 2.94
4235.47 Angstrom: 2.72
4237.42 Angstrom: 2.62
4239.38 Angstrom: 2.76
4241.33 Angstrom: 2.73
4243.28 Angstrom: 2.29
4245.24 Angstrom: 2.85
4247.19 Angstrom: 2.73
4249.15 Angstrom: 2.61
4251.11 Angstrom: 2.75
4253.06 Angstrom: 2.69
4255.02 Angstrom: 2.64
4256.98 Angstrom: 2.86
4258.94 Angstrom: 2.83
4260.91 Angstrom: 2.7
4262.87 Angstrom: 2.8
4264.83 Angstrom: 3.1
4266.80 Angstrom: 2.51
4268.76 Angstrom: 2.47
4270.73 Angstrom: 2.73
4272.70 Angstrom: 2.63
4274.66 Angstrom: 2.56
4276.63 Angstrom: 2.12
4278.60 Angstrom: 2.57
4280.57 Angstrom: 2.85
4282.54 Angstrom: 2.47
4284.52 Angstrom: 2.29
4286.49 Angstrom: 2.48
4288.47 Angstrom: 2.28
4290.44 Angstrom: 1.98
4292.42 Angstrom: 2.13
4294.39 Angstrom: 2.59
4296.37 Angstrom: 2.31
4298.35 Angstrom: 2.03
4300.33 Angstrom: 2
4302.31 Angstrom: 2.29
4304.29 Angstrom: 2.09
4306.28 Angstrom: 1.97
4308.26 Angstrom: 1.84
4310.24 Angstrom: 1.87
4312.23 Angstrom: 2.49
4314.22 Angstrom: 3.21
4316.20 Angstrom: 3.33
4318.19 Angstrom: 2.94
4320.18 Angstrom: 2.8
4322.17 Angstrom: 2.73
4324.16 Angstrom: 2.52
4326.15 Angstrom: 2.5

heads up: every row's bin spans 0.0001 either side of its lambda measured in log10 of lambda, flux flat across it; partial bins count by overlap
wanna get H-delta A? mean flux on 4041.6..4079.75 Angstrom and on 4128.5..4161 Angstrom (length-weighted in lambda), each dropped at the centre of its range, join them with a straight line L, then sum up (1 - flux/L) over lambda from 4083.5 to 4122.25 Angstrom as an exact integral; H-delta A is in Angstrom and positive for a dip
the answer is -2.7 Angstrom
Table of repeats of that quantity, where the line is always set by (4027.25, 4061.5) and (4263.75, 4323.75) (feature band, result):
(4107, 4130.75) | -1.5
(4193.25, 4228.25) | -2.5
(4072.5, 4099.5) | -2.6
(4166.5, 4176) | -0.4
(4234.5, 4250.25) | -1.3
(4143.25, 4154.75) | 0.5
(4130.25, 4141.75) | -0.3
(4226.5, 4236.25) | 0.0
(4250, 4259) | -1.0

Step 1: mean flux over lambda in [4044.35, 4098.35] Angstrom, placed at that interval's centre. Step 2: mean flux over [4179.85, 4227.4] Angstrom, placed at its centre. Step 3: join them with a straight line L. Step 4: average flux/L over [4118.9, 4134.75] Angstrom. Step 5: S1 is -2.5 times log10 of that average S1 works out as 0.03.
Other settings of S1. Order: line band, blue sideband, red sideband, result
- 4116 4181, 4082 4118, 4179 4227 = 0.03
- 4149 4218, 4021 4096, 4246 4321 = -0.03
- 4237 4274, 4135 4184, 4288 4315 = -0.17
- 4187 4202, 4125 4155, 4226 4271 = -0.02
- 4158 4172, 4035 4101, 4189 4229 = -0.04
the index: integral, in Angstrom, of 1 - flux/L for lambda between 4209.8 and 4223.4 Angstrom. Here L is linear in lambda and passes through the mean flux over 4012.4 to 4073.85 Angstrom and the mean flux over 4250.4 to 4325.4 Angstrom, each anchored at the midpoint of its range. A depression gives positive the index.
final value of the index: -1.9 Angstrom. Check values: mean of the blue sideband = 2.53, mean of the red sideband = 2.51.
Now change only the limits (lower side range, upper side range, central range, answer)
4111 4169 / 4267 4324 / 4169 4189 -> 0.0 Angstrom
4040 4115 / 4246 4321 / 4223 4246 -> -0.1 Angstrom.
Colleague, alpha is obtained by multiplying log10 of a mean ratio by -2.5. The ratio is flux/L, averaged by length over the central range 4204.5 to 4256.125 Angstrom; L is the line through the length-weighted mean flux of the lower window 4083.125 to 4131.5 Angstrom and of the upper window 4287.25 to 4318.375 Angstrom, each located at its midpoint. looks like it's -0.101 mag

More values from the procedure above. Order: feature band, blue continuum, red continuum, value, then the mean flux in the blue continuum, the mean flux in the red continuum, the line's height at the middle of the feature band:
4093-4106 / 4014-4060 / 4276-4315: 0.051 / 2.57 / 2.29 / 2.5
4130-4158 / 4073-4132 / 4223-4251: 0.069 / 2.6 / 2.56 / 2.59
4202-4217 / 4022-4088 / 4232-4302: -0.073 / 2.51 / 2.56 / 2.55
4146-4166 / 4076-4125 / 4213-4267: 0.054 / 2.64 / 2.69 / 2.66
